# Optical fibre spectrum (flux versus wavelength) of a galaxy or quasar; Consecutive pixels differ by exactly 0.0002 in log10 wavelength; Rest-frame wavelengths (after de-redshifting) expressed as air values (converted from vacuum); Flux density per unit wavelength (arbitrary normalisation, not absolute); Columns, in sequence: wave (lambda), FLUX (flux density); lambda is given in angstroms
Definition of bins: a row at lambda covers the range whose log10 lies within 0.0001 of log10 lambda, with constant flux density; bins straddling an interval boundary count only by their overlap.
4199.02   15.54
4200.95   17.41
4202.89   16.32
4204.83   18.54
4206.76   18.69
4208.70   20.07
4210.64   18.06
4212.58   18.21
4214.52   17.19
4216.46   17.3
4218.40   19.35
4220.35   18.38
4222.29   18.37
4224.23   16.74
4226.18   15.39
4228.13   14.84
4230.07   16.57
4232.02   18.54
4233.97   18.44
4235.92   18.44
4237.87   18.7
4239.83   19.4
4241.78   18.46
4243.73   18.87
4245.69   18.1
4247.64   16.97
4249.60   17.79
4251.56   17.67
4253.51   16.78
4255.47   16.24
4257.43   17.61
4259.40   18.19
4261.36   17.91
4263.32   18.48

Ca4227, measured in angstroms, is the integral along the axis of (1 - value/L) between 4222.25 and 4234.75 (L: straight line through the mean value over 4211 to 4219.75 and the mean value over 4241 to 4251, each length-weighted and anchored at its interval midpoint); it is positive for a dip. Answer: 0.8 angstroms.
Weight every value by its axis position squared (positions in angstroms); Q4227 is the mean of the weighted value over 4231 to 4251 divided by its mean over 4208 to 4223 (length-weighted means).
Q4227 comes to 1.01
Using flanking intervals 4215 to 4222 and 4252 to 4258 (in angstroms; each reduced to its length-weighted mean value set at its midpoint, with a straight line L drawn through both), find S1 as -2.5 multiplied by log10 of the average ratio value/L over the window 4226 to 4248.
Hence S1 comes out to -0.016 mag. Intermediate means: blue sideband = 18.3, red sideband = 16.9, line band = 17.8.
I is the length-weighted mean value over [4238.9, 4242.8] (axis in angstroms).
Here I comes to 19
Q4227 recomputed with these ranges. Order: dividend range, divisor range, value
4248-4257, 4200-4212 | 0.96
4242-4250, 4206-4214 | 0.98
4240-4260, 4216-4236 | 1.03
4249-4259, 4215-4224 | 0.96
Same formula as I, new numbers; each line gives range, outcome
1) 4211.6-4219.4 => 18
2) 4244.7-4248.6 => 17.5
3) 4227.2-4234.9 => 17.1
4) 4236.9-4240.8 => 19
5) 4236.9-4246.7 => 18.7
